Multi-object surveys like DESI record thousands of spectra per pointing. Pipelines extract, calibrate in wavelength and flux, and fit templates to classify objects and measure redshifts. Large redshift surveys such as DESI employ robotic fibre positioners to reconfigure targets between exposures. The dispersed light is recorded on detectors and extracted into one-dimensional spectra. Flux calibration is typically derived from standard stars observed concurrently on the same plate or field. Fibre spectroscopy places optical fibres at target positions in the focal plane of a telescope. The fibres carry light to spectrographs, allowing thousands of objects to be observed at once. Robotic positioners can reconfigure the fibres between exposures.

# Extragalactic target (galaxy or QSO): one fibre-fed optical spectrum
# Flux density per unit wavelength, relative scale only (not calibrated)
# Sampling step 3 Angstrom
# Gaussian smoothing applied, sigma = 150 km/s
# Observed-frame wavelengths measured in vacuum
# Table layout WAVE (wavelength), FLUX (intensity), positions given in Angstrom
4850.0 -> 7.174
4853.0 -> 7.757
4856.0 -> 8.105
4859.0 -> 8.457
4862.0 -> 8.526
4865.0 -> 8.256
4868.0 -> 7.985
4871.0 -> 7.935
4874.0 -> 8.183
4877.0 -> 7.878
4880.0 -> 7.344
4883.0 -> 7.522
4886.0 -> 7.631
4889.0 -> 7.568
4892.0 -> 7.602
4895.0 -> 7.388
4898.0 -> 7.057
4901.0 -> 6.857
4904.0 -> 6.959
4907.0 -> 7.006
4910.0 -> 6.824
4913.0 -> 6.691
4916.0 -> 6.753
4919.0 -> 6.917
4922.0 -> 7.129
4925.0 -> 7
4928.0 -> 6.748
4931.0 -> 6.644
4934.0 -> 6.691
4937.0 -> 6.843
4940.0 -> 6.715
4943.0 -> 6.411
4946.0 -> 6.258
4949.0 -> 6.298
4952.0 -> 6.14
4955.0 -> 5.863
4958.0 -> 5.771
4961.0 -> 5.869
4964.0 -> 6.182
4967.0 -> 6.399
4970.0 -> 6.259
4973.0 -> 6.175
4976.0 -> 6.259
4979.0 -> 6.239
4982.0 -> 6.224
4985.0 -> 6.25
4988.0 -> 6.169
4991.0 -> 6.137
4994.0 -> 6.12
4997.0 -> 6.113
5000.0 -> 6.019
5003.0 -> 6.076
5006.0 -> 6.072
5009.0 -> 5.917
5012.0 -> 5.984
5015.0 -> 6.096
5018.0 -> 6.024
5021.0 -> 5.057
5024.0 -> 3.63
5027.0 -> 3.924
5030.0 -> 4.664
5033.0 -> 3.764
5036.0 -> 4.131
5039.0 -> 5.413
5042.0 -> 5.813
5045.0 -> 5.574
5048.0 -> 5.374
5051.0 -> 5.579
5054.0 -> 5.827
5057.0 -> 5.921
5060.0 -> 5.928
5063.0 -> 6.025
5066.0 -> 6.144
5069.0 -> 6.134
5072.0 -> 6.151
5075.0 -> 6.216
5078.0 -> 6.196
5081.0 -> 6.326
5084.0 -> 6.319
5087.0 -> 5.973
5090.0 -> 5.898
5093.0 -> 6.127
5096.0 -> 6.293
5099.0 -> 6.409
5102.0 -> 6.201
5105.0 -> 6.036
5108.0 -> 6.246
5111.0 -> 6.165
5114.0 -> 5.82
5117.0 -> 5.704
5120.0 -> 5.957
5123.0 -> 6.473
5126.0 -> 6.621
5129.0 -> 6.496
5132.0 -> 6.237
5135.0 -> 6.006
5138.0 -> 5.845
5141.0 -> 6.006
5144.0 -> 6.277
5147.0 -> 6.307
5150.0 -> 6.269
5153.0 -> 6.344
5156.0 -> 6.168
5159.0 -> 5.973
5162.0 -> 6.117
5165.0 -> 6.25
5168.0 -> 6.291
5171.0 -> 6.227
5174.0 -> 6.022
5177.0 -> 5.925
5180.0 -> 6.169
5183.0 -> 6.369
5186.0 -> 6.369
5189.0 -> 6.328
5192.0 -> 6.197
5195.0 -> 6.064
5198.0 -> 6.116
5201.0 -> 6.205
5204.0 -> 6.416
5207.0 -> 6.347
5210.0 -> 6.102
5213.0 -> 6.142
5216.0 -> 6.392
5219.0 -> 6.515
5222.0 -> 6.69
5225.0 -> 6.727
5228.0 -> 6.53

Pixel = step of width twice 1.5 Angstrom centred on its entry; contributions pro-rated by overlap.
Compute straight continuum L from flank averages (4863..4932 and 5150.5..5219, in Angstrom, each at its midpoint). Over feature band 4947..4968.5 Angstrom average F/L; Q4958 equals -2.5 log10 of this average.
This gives 0.17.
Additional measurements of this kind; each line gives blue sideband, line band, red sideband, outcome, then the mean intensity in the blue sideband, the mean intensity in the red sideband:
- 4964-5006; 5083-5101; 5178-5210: 0.009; 6.18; 6.25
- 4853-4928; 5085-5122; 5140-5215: 0.078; 7.47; 6.2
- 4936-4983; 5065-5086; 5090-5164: -0.004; 6.24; 6.17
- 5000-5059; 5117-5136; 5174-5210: -0.072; 5.33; 6.21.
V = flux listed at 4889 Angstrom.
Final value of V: 7.568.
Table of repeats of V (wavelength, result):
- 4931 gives 6.644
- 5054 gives 5.827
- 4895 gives 7.388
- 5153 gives 6.344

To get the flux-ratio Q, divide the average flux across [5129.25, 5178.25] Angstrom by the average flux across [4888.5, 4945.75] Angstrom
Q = 0.89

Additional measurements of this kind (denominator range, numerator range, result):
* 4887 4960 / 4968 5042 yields 0.83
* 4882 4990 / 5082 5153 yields 0.93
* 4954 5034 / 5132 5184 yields 1.07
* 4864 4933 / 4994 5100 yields 0.78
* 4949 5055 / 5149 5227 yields 1.10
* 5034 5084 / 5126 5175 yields 1.07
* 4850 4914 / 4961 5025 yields 0.79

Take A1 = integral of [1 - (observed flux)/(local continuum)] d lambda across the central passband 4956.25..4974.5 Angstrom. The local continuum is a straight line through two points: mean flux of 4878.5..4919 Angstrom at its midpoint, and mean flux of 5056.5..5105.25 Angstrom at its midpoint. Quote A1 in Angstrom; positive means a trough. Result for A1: 1.8 Angstrom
